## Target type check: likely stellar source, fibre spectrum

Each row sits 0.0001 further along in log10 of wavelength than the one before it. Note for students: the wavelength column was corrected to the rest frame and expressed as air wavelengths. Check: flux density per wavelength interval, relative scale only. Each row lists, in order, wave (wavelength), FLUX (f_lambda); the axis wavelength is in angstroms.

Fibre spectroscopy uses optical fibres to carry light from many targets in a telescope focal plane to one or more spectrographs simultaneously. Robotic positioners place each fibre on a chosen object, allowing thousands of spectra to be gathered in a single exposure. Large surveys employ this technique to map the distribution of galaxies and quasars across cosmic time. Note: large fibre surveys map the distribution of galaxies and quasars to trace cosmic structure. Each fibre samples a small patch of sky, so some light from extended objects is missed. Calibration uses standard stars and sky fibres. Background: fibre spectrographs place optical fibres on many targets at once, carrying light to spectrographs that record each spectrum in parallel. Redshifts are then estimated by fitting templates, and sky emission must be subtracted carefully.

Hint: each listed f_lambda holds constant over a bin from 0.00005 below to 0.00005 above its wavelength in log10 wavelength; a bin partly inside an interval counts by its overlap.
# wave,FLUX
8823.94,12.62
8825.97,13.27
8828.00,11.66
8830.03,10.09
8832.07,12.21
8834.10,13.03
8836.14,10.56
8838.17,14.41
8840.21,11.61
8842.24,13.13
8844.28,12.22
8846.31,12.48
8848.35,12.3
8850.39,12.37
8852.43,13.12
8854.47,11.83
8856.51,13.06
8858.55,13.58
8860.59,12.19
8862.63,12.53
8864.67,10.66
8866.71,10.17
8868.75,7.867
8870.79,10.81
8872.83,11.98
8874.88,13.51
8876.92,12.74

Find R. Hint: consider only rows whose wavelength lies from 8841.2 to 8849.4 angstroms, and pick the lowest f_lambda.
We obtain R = 12.22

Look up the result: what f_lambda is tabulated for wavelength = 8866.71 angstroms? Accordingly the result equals 10.17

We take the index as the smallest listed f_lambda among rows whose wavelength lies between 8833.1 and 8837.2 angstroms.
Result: 10.56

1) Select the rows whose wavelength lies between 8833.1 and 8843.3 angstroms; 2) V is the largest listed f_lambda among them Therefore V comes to 14.41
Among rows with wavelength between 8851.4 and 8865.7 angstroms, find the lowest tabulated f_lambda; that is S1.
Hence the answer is 10.66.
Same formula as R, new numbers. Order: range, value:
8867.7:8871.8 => 7.867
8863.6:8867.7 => 10.17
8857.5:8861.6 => 12.19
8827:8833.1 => 10.09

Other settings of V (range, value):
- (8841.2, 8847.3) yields 13.13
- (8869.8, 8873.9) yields 11.98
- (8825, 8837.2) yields 13.27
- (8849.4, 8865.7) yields 13.58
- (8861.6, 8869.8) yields 12.53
